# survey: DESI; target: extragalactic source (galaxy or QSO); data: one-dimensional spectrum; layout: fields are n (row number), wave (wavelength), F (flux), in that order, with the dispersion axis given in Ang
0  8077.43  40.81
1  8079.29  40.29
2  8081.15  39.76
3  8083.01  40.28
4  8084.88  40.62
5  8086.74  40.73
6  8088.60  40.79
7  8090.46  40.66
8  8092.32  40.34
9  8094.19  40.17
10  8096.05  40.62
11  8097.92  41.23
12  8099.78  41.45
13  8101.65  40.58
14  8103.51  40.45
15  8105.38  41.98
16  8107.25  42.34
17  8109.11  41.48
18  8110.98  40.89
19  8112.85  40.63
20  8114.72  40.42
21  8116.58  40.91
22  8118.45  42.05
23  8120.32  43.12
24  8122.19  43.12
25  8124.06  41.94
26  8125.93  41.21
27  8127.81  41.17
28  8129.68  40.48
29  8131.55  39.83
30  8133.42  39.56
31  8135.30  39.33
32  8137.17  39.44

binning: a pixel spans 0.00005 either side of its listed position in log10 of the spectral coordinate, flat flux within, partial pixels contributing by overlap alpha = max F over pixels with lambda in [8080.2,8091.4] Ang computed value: 40.79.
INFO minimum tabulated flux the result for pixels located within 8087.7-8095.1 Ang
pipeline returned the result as 40.17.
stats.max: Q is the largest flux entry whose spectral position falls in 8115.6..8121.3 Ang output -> 43.12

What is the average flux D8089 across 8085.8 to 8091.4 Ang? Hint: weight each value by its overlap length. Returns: 40.8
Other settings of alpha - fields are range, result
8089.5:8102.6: 41.45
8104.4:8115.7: 42.34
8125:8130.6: 41.21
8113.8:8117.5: 40.91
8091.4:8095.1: 40.34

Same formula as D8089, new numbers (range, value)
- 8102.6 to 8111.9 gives 41.4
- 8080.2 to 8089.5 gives 40.4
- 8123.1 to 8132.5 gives 40.9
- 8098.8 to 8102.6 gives 41.1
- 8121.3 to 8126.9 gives 42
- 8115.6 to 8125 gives 42.3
